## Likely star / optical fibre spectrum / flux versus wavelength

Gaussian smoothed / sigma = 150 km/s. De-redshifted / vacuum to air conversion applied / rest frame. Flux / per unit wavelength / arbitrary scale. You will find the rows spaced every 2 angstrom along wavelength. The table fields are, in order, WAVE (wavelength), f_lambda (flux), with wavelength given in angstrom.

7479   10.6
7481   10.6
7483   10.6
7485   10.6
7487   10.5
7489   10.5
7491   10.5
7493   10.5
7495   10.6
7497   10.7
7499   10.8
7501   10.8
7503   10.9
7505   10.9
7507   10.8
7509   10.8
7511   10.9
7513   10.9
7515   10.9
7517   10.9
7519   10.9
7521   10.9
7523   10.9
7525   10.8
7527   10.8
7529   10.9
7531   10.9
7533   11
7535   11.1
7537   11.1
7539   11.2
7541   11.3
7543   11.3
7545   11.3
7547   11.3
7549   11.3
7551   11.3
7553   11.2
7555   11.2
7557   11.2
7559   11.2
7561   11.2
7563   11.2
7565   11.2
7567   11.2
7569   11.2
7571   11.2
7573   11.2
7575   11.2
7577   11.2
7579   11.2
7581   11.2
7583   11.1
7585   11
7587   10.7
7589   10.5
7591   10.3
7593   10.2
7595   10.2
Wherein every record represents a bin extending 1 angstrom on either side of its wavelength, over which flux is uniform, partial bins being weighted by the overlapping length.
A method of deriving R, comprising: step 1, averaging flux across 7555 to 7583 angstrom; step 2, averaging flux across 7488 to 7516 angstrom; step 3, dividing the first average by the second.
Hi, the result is 1.0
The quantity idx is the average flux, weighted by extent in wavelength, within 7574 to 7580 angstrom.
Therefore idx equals 11.2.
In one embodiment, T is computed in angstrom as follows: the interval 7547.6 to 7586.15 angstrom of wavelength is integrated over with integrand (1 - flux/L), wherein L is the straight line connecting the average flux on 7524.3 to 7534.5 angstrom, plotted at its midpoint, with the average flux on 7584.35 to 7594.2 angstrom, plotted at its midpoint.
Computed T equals -1.9 angstrom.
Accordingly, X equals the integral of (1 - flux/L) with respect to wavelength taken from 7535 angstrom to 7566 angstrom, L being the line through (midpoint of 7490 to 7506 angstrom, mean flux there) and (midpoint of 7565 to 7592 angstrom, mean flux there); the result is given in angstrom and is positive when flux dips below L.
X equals -0.9 angstrom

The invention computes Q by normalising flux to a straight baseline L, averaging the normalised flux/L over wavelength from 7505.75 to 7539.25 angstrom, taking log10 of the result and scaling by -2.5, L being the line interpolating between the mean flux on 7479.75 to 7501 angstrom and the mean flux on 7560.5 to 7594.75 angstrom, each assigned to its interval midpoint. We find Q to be -0.018 mag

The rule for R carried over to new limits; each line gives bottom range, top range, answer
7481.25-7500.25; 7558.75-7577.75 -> 1.06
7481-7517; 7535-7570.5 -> 1.05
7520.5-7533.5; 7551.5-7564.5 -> 1.03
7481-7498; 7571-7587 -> 1.05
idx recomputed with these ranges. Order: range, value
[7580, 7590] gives 10.9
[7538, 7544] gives 11.3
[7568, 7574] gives 11.2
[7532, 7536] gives 11.1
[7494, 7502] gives 10.7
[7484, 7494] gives 10.5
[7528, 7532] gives 10.9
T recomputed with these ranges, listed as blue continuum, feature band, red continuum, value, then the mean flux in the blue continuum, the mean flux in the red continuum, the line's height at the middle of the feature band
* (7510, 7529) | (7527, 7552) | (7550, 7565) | -0.22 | 10.9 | 11.2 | 11.1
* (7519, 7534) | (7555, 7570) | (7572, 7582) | -0.12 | 10.9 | 11.2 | 11.1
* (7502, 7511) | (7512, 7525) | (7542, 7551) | 0.11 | 10.9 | 11.3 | 11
